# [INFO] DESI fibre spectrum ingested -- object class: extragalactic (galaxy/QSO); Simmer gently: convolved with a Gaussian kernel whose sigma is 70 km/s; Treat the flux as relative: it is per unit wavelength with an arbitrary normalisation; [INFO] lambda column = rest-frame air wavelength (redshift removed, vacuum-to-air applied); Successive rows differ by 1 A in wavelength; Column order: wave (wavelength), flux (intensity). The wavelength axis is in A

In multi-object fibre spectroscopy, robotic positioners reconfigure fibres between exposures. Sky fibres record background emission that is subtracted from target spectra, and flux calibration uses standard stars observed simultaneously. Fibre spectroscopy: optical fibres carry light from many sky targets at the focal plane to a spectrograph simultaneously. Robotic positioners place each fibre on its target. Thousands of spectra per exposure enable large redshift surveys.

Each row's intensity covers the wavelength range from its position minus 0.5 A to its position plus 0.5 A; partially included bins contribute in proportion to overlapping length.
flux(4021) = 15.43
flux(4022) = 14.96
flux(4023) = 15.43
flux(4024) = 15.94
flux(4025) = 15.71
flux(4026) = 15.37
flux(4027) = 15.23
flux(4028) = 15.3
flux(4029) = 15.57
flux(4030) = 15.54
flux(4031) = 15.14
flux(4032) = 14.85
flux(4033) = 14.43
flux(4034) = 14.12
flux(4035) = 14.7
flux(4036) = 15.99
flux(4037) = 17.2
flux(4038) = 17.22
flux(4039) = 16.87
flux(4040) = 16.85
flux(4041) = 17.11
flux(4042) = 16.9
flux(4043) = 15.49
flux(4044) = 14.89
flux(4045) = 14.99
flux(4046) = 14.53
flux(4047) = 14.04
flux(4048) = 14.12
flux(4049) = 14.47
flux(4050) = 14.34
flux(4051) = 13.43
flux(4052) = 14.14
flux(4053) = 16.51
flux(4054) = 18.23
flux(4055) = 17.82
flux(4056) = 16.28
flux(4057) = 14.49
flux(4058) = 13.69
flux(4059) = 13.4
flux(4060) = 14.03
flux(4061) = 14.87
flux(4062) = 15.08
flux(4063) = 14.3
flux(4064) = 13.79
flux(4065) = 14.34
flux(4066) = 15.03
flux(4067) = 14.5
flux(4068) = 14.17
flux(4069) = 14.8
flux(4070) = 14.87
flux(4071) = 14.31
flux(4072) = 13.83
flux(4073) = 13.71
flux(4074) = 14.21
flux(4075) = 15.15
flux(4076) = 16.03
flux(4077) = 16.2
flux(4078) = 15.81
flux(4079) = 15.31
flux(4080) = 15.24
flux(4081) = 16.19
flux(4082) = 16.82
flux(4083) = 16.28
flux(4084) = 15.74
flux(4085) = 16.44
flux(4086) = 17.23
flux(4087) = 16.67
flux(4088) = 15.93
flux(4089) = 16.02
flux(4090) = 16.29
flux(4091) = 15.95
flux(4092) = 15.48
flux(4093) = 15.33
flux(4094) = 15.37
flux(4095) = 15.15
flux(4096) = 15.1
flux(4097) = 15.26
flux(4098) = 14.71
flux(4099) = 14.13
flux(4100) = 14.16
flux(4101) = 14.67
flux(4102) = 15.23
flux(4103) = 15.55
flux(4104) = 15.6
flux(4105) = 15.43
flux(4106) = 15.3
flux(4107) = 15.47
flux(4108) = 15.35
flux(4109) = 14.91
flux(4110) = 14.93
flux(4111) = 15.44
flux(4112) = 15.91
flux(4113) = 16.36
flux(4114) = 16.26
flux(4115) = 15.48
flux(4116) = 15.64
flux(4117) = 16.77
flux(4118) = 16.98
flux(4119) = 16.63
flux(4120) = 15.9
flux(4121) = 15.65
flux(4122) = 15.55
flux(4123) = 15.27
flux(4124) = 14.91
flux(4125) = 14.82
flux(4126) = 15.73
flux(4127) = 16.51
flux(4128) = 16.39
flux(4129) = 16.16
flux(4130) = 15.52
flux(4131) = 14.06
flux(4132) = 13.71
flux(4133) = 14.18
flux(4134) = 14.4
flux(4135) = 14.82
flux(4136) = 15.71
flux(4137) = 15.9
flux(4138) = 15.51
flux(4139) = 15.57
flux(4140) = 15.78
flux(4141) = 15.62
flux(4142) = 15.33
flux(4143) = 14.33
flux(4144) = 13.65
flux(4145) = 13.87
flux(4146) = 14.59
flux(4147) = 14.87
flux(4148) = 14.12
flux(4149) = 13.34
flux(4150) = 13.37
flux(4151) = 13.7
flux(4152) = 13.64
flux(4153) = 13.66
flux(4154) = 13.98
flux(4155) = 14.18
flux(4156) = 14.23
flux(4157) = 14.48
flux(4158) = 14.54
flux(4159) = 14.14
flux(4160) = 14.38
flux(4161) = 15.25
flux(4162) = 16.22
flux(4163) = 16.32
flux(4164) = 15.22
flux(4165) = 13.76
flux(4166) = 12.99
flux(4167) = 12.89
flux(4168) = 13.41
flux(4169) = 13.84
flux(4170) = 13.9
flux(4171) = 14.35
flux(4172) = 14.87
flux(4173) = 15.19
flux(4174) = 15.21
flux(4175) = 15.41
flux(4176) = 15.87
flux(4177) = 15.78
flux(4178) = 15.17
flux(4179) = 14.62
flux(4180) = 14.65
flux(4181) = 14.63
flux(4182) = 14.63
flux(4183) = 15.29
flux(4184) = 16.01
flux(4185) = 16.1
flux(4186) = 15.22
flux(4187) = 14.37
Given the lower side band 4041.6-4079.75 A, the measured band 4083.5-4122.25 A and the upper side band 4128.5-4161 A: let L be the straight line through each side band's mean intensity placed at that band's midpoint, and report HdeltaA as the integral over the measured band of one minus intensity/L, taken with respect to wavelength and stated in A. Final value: -2.4 A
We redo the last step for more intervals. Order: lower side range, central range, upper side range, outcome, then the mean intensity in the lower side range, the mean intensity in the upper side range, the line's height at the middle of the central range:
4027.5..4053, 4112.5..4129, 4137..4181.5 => -1.3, 15.3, 14.6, 14.8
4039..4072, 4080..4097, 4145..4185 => -1.2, 15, 14.5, 14.9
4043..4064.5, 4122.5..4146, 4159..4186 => -0.4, 14.8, 14.8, 14.8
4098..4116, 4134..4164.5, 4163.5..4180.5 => 0.3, 15.3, 14.5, 14.8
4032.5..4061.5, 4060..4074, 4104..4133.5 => 0.9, 15.4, 15.6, 15.4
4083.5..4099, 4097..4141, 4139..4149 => -0.7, 15.7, 14.7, 15.2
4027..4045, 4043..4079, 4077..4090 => 2.5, 15.7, 16.1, 16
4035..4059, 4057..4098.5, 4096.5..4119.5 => 0.9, 15.6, 15.5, 15.5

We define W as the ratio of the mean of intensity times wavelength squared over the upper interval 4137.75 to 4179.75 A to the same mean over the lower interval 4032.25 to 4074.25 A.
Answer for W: 1.0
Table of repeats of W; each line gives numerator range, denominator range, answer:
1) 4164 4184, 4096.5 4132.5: 0.97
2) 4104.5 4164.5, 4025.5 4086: 1.03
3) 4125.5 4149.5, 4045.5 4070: 1.05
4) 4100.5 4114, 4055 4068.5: 1.08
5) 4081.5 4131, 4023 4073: 1.06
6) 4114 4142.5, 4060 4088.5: 1.05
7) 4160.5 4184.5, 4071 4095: 0.99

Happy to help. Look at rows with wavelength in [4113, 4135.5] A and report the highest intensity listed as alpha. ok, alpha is 16.98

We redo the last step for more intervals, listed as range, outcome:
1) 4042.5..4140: 18.23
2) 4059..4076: 16.03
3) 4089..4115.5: 16.36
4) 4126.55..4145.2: 16.51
